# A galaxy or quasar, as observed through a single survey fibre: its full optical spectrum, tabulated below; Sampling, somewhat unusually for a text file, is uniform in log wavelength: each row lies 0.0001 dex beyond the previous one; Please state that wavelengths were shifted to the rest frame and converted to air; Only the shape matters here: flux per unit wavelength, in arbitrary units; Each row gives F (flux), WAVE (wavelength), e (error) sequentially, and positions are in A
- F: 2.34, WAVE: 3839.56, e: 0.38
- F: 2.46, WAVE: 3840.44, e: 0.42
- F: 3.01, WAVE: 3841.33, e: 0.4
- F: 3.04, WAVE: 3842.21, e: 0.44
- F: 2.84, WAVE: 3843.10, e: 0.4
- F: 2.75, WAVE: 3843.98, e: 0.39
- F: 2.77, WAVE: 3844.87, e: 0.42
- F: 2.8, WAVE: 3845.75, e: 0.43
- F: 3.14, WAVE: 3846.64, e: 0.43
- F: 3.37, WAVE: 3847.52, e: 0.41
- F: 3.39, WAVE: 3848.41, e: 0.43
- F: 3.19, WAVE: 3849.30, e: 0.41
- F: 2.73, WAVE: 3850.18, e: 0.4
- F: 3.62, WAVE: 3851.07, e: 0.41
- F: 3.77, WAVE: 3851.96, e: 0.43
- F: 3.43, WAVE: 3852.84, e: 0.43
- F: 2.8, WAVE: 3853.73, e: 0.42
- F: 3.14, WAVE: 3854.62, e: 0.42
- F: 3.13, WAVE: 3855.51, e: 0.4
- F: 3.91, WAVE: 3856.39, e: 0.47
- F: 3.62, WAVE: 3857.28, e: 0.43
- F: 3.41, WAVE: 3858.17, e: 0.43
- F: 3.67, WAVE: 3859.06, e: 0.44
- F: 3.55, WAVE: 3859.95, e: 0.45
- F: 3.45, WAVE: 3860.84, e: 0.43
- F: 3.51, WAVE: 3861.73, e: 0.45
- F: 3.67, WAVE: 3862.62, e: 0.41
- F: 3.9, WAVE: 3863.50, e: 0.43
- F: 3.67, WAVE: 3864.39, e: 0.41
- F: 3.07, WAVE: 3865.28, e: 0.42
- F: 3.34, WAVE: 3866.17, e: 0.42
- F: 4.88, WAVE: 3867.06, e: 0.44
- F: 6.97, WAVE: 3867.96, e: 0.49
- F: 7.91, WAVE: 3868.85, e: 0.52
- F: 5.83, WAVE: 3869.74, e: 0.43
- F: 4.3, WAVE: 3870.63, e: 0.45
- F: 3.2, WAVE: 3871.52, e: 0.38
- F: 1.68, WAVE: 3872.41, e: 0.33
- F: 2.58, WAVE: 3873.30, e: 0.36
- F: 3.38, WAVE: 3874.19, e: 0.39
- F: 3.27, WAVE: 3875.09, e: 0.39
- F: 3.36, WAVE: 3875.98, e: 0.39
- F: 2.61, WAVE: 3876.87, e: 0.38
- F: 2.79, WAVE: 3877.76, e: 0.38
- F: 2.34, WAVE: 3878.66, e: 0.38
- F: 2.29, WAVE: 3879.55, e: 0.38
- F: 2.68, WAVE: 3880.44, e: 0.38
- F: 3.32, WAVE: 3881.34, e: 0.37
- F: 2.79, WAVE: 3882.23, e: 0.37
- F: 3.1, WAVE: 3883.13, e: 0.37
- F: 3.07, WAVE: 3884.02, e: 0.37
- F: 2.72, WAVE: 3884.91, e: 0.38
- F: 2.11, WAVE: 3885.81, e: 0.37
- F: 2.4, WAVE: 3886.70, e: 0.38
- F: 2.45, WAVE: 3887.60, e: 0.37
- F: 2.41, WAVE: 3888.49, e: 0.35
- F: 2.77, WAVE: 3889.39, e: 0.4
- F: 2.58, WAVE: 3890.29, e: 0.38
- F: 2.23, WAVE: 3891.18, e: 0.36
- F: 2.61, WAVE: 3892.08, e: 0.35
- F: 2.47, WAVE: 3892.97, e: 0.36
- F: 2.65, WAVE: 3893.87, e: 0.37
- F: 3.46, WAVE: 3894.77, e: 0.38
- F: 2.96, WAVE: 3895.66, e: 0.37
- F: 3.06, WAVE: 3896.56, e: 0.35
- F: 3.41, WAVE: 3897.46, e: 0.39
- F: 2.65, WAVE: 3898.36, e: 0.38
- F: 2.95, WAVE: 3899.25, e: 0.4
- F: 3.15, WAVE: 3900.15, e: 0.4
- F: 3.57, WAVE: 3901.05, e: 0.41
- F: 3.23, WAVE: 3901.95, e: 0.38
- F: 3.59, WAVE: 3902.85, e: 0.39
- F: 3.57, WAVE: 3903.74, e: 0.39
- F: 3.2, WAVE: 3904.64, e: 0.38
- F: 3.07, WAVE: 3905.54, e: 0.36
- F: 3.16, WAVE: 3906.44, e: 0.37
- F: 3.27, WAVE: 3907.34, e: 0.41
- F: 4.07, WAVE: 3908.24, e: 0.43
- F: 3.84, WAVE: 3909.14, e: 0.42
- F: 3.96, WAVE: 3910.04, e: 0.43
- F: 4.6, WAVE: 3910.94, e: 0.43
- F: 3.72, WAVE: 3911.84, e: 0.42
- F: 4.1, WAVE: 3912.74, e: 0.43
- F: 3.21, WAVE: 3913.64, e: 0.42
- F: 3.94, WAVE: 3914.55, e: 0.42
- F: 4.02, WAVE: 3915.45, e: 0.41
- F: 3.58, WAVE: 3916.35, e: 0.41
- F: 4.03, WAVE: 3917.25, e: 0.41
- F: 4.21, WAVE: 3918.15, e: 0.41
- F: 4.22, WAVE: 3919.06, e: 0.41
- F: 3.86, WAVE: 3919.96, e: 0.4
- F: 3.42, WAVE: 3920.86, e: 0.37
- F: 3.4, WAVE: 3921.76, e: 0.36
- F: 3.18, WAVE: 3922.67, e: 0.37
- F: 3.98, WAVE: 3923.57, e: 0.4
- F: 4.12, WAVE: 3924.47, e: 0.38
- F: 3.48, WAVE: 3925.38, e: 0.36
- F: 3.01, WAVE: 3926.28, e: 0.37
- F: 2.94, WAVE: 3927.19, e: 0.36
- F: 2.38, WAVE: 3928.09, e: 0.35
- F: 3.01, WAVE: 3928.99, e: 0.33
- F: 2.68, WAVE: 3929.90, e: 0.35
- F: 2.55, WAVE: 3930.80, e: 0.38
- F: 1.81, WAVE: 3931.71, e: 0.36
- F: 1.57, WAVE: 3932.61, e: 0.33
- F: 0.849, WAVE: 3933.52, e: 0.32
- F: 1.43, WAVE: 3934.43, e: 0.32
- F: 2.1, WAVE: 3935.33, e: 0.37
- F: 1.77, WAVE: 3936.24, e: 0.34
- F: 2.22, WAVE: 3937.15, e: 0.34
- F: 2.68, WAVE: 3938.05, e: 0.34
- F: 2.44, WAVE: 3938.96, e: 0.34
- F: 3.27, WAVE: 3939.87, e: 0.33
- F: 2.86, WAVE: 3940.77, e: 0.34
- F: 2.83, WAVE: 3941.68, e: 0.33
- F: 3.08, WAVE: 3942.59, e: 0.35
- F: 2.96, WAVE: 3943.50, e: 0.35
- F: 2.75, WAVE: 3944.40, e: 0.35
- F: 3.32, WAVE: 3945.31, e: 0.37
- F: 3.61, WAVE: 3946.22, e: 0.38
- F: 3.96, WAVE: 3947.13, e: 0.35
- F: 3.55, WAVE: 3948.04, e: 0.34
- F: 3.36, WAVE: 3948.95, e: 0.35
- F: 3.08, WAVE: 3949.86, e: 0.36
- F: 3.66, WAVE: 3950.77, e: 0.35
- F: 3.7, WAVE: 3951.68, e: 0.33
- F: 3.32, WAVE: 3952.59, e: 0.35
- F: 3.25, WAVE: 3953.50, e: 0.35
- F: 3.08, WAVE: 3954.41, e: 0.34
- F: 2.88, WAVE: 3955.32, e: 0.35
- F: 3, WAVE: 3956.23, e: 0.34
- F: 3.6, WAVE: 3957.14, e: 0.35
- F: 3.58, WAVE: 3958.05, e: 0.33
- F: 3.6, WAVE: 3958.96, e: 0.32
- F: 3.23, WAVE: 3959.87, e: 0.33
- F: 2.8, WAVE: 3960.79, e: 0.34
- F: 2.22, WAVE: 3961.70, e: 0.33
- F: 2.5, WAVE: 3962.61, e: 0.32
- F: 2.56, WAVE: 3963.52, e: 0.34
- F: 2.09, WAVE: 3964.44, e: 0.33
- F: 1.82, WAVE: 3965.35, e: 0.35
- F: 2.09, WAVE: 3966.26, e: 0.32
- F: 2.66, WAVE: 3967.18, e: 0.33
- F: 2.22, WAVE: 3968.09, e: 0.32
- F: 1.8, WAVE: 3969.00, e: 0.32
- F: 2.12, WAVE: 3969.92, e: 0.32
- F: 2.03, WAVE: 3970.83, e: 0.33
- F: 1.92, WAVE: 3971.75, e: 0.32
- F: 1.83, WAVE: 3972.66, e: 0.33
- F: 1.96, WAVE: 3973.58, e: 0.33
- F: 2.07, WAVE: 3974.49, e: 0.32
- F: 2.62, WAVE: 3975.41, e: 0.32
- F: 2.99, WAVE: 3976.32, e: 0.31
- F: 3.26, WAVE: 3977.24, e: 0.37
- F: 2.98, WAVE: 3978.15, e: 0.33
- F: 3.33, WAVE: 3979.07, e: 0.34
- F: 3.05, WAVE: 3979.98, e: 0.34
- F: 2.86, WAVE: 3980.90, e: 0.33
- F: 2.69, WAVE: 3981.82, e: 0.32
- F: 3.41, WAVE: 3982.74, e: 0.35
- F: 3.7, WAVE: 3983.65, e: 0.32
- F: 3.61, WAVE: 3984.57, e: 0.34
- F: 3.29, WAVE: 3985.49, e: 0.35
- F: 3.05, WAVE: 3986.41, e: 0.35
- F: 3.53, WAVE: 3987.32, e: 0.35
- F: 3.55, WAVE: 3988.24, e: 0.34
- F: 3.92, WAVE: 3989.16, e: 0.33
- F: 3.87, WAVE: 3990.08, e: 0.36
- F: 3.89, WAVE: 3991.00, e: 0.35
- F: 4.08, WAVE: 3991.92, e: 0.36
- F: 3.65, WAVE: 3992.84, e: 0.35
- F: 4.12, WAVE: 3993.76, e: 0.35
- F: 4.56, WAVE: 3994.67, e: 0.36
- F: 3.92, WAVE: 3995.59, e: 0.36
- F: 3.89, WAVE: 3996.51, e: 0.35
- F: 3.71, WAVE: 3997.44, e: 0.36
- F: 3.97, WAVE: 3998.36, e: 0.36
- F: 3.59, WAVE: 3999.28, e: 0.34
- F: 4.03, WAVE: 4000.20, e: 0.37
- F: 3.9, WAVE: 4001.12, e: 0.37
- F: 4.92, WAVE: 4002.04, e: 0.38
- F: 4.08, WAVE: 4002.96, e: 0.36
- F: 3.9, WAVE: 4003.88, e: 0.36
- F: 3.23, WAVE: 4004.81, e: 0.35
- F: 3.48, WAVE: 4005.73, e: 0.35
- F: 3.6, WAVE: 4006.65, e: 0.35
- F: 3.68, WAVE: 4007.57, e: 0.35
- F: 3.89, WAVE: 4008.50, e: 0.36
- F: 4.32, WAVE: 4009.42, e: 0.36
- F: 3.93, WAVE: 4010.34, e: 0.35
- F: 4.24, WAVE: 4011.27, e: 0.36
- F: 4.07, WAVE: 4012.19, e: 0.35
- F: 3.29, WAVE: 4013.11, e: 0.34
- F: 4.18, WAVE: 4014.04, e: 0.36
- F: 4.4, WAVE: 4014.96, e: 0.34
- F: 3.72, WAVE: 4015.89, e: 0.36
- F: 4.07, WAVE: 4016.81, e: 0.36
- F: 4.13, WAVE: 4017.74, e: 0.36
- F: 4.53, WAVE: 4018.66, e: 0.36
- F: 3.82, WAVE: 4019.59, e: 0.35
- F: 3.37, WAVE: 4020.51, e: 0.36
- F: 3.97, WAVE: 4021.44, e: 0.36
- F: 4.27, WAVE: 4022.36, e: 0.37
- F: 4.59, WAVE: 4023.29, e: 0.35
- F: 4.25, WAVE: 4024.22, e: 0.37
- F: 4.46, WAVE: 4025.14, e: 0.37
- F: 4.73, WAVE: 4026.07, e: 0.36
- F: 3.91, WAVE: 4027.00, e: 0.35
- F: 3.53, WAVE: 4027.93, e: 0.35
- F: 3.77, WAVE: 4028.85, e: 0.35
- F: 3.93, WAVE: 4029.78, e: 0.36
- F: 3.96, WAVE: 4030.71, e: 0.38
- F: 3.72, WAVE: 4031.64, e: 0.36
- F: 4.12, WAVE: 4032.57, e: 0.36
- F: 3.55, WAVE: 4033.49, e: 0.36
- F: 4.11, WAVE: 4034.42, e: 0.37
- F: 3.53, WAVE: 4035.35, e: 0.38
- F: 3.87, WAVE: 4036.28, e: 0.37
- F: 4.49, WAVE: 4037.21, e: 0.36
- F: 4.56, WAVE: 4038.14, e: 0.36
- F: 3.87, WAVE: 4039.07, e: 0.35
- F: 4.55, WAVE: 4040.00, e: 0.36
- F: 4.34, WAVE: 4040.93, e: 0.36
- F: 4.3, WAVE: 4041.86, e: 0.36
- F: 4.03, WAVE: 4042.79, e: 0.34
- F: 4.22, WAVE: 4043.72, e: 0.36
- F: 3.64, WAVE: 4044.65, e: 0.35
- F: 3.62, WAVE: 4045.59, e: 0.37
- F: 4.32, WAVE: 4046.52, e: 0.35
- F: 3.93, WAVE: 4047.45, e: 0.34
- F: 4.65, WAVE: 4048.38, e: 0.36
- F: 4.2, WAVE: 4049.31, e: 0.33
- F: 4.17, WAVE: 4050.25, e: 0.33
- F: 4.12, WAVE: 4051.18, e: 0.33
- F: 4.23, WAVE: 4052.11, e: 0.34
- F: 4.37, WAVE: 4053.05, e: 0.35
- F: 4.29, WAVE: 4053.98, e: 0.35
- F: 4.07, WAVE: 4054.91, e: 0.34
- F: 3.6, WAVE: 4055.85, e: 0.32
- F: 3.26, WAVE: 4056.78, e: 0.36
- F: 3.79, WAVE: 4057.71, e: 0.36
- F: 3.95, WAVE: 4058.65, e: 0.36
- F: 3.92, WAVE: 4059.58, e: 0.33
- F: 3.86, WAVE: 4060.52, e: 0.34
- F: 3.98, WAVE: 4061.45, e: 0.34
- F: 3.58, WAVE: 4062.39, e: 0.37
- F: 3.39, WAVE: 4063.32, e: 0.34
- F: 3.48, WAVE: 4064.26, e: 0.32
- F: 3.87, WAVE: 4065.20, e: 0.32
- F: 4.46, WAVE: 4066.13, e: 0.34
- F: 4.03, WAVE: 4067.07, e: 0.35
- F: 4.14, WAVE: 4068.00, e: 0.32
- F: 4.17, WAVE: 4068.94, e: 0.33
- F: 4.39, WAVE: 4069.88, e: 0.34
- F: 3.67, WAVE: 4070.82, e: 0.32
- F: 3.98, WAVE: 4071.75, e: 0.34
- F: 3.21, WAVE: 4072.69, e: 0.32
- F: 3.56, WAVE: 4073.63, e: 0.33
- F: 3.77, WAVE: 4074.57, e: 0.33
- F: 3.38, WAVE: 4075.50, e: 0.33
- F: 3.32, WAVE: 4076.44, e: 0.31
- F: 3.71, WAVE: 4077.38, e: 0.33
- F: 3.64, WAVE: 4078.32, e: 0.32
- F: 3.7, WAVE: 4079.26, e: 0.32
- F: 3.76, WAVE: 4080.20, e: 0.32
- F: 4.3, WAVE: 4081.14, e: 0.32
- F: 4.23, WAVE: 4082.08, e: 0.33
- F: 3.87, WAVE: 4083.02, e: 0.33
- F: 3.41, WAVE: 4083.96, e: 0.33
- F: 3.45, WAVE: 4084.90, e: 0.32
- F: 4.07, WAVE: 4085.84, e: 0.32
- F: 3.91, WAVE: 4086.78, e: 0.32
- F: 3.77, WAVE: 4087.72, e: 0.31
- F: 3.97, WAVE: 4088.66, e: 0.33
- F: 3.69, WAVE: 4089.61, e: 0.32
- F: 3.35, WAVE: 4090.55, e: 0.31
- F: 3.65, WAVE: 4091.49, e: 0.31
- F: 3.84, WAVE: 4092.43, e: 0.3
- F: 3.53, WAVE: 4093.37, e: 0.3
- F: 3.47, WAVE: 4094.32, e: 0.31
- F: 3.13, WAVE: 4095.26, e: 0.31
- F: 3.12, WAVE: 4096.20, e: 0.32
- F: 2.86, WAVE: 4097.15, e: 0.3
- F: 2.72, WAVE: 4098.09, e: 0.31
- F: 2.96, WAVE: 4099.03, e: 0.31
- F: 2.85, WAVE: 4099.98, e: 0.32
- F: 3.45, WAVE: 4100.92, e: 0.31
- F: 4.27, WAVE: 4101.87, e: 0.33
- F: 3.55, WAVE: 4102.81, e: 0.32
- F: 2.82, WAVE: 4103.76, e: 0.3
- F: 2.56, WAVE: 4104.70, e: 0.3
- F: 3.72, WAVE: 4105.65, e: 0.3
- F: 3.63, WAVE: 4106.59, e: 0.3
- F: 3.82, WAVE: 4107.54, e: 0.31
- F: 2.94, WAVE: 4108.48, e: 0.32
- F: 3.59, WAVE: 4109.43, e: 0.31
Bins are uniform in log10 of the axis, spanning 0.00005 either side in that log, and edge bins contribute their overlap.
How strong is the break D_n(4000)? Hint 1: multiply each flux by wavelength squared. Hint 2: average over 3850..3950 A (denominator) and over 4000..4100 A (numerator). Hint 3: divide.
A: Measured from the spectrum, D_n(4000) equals 1.29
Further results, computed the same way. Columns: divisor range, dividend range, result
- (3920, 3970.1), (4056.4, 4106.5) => 1.37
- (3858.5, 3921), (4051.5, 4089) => 1.23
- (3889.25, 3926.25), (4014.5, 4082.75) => 1.24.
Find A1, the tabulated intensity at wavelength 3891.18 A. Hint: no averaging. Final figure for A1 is 2.23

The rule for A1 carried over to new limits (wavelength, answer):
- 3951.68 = 3.7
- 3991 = 3.89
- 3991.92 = 4.08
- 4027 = 3.91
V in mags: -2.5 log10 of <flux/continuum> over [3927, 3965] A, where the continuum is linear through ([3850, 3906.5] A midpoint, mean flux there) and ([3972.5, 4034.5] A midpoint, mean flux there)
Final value 0.246 mag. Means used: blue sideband 3.29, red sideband 3.72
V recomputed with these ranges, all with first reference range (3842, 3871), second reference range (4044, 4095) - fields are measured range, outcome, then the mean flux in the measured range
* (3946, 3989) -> 0.282 mag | 2.92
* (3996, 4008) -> -0.011 mag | 3.84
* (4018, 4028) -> -0.092 mag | 4.15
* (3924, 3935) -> 0.450 mag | 2.48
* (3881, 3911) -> 0.221 mag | 3.05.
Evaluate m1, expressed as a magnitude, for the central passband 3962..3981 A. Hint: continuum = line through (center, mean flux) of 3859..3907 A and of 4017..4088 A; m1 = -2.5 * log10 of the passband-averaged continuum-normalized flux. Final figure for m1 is 0.45 mag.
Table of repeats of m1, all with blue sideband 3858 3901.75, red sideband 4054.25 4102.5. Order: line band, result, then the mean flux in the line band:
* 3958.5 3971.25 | 0.39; 2.41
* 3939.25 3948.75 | 0.06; 3.21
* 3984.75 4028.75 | -0.12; 3.94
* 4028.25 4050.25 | -0.13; 4.05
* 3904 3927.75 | -0.10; 3.67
